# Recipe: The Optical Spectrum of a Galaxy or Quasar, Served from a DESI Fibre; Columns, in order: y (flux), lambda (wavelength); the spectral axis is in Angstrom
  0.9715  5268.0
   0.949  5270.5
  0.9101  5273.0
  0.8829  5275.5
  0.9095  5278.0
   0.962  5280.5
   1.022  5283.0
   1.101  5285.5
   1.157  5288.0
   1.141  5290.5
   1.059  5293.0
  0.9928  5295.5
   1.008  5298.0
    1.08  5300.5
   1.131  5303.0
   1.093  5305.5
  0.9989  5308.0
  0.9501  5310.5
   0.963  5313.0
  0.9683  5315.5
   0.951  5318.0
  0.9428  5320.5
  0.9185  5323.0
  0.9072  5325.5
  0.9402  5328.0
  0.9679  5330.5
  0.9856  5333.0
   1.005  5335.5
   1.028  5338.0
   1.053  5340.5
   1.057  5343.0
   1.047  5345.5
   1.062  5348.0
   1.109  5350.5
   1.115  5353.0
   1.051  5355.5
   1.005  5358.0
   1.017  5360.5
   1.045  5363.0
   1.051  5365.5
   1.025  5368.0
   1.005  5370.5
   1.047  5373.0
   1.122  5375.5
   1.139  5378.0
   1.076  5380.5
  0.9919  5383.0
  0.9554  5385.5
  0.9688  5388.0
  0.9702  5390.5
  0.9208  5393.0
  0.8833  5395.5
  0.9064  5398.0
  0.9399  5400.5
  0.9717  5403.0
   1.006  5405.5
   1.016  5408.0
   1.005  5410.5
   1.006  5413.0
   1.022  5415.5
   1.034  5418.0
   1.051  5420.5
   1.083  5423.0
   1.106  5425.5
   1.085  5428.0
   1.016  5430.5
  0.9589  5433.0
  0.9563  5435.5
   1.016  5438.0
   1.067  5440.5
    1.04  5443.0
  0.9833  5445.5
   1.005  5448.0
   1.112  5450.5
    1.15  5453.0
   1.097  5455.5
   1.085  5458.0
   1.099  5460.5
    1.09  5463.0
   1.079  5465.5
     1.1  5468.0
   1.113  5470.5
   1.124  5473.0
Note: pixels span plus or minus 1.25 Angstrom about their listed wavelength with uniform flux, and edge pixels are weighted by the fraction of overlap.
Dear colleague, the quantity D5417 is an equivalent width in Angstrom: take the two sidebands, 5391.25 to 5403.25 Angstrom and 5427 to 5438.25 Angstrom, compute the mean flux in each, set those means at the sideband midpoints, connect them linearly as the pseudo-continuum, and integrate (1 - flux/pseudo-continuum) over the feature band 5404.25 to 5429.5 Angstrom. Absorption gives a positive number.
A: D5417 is -1.9 Angstrom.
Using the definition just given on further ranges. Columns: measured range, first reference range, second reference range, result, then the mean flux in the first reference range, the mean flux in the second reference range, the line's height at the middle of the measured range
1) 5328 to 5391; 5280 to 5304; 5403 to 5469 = 1.39 Angstrom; 1.07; 1.05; 1.06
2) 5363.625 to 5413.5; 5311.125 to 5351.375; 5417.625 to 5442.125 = 0.86 Angstrom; 0.992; 1.04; 1.02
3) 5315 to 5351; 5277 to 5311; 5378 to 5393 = 1.10 Angstrom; 1.05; 0.999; 1.03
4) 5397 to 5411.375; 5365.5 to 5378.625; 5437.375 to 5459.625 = 1.20 Angstrom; 1.06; 1.06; 1.06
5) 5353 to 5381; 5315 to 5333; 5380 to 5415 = -2.77 Angstrom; 0.944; 0.972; 0.96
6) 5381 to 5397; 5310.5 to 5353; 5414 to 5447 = 0.99 Angstrom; 0.996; 1.03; 1.02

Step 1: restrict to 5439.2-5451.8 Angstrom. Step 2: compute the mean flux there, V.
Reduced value 1.04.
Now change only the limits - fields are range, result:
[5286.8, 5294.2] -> 1.12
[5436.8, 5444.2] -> 1.04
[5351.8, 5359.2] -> 1.06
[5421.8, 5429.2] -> 1.09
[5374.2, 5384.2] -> 1.08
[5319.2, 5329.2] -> 0.927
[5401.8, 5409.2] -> 0.998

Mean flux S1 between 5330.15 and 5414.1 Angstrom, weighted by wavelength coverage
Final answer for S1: 1.02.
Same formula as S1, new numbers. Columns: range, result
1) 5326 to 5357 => 1.03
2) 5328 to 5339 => 0.99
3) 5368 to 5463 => 1.03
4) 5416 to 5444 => 1.04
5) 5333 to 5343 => 1.03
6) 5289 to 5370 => 1.02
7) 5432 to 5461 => 1.05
